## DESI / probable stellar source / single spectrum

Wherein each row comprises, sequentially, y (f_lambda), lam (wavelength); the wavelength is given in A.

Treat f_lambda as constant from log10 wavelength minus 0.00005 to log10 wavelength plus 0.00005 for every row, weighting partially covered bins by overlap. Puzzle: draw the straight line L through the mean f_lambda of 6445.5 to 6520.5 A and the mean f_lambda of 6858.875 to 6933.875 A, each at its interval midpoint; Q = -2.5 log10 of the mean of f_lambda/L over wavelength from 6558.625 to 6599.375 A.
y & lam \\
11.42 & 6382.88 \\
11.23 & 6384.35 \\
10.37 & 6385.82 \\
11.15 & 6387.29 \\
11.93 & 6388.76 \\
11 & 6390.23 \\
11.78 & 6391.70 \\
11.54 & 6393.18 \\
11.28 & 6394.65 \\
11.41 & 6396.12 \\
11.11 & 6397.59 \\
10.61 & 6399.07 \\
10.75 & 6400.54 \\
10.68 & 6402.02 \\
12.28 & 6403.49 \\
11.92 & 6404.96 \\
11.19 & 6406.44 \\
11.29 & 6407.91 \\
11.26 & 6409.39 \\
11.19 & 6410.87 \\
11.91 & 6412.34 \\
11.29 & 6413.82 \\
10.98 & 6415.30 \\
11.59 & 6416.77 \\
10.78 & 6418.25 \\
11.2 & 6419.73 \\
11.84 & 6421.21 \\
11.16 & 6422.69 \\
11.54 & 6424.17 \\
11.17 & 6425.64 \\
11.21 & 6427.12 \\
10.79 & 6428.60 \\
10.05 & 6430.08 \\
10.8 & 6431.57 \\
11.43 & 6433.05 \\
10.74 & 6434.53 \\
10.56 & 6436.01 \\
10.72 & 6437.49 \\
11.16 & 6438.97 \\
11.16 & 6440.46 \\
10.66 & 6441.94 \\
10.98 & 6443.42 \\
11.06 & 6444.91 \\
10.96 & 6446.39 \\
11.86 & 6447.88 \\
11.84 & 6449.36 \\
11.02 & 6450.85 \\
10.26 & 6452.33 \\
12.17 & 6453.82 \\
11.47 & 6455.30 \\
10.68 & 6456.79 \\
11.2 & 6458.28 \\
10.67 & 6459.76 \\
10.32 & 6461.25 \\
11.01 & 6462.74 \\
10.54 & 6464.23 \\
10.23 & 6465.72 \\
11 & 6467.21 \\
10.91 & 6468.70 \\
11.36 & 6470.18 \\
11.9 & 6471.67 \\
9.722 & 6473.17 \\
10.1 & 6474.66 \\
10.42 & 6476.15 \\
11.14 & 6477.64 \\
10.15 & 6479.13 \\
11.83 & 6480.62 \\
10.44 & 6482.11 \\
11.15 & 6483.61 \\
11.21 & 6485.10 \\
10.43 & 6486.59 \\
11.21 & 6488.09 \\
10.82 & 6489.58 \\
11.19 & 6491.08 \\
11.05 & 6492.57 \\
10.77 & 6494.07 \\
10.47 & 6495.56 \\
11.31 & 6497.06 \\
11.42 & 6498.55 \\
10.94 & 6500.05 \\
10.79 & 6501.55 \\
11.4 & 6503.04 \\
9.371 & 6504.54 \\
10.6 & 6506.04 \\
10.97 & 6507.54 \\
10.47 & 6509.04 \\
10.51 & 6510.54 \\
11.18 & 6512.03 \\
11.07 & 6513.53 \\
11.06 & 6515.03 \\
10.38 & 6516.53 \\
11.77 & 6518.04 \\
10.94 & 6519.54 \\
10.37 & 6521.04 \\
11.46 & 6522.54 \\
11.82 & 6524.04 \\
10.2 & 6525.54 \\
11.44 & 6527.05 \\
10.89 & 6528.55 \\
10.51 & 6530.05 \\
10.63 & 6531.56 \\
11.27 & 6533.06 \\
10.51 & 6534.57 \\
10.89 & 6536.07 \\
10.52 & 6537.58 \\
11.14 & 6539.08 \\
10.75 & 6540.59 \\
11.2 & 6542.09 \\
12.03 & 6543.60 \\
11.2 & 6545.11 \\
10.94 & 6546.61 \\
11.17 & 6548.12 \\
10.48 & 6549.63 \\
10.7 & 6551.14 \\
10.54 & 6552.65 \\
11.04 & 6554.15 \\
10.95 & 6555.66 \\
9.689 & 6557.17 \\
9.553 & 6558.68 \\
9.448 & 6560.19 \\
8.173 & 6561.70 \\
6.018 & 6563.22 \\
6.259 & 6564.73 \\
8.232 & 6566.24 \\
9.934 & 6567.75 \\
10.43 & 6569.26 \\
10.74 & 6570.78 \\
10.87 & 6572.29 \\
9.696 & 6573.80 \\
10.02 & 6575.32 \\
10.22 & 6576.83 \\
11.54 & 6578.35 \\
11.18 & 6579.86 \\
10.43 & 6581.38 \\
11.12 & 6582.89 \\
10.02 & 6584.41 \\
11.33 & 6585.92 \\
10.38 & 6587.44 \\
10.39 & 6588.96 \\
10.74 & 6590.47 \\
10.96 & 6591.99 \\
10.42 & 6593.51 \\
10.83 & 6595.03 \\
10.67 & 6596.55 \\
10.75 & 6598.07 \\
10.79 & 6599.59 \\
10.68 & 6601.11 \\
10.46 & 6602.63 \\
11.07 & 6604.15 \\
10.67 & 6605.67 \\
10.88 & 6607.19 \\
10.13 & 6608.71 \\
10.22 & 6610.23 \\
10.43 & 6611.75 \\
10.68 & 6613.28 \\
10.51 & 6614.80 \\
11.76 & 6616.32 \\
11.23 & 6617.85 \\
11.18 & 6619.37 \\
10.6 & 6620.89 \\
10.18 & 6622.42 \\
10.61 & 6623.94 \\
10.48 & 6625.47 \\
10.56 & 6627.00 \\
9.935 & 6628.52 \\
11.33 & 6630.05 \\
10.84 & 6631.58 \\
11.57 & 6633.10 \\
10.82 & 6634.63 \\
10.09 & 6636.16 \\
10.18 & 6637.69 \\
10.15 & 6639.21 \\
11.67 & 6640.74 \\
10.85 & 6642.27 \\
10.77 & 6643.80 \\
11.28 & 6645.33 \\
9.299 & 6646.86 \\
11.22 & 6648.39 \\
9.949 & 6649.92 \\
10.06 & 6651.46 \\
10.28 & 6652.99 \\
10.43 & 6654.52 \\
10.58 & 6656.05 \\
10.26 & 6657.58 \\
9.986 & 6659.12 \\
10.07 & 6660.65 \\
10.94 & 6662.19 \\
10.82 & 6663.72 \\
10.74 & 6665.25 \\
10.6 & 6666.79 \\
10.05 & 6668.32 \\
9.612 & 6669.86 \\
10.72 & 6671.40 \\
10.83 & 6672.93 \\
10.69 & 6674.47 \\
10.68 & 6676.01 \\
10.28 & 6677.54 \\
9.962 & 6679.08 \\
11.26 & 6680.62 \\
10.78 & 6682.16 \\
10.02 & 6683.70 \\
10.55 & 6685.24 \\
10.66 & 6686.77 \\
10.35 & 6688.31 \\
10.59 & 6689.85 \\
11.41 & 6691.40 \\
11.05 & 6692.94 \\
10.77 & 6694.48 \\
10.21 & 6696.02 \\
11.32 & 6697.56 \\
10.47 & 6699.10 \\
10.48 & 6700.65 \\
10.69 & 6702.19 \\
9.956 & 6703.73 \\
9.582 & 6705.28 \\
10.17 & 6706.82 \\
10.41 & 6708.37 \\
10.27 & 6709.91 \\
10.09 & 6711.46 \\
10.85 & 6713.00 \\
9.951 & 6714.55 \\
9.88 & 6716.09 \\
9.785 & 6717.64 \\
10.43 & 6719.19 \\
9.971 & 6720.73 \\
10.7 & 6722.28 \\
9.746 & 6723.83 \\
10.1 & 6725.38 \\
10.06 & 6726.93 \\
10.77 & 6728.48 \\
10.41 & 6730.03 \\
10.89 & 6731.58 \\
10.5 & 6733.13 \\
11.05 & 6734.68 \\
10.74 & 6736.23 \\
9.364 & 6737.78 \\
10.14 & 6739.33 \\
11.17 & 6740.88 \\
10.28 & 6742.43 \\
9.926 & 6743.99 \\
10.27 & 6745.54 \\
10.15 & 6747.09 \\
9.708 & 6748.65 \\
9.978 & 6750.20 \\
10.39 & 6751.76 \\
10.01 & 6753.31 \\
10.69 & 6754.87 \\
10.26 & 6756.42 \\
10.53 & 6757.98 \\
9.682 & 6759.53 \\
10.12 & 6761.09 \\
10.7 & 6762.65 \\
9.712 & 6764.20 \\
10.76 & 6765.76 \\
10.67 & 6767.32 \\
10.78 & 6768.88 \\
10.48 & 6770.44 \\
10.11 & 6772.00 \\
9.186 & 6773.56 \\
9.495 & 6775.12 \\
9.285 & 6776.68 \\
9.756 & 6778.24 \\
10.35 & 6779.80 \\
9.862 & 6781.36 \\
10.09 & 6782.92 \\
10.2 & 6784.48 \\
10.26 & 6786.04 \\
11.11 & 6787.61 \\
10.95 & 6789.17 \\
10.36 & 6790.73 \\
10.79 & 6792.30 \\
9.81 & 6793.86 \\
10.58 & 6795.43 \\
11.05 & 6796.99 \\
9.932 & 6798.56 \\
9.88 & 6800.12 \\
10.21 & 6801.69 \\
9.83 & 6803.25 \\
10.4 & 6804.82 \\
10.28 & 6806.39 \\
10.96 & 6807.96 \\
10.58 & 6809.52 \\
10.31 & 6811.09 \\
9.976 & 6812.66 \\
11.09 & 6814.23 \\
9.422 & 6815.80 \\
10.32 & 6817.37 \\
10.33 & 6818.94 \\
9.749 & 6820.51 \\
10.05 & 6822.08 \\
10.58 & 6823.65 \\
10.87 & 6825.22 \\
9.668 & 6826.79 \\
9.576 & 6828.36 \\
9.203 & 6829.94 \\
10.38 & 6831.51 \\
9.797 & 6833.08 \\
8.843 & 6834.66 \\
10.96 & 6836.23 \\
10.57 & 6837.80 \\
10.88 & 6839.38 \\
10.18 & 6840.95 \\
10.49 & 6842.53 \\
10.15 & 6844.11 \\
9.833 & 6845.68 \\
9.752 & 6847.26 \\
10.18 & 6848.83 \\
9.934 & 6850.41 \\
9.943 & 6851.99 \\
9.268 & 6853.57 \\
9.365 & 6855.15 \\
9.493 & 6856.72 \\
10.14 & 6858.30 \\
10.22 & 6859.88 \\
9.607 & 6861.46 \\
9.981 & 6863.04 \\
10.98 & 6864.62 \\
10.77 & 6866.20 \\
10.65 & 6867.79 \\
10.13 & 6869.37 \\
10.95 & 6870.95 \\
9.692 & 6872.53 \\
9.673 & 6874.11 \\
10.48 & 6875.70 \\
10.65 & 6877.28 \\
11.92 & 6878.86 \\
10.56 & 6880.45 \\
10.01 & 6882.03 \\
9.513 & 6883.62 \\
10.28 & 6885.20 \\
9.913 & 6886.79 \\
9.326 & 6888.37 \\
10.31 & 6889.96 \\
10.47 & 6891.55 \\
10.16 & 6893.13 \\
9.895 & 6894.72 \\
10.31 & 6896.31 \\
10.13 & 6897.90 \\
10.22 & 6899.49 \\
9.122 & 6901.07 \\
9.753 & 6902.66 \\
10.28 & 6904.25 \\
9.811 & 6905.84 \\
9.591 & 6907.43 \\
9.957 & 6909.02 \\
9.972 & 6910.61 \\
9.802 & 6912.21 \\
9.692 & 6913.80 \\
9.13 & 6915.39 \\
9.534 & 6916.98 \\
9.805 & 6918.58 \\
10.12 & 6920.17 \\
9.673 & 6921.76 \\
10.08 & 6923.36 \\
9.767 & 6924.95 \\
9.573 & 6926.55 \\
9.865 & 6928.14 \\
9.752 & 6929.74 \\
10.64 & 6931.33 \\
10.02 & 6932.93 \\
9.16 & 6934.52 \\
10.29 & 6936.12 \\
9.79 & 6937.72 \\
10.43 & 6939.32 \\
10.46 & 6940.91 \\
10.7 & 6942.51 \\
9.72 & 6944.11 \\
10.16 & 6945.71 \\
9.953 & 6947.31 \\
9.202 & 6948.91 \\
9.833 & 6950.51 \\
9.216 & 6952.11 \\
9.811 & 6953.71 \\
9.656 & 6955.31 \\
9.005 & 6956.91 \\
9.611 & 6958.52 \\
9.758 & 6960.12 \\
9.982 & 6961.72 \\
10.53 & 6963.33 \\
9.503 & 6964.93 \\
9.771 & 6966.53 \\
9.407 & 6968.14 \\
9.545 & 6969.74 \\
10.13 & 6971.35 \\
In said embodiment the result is 0.07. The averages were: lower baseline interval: 10.9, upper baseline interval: 10.1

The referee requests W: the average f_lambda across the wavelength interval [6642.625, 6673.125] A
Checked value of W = 10.4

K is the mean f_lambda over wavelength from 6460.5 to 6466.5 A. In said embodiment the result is 10.5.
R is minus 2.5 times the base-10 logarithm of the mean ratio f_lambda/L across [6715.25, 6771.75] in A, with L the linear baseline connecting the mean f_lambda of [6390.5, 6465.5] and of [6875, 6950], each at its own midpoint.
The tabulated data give 0.01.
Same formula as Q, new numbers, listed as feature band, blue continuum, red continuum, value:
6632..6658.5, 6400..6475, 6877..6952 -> 0.00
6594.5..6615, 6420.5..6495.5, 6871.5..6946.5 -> 0.00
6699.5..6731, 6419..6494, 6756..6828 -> 0.02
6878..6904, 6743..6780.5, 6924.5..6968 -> -0.02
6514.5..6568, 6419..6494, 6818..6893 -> 0.04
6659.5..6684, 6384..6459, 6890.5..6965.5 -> 0.00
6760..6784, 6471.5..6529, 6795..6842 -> 0.02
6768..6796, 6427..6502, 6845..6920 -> 0.01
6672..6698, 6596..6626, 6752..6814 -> -0.02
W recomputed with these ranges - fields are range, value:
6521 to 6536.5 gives 10.9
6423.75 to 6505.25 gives 10.9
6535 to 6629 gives 10.4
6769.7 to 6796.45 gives 10.2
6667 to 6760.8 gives 10.4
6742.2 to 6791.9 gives 10.2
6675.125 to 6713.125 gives 10.5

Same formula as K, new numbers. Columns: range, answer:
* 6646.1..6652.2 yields 10.1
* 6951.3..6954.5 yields 9.52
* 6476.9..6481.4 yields 11.1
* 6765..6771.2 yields 10.7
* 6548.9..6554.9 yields 10.7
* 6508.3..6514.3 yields 10.8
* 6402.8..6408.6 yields 11.7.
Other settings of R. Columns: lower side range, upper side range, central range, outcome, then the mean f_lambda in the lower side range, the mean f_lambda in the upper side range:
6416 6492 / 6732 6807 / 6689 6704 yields -0.03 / 11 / 10.2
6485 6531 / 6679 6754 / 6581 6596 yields 0.00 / 10.9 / 10.4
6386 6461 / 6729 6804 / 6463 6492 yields 0.02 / 11.2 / 10.3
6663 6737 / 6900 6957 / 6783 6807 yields -0.02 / 10.5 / 9.83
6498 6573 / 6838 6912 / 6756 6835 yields 0.00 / 10.5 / 10.1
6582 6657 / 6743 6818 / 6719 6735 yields 0.00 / 10.7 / 10.2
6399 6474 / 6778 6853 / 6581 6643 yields 0.00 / 11.1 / 10.2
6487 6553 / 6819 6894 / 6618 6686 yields 0.01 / 10.9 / 10.1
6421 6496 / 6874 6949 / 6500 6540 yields 0.00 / 10.9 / 10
